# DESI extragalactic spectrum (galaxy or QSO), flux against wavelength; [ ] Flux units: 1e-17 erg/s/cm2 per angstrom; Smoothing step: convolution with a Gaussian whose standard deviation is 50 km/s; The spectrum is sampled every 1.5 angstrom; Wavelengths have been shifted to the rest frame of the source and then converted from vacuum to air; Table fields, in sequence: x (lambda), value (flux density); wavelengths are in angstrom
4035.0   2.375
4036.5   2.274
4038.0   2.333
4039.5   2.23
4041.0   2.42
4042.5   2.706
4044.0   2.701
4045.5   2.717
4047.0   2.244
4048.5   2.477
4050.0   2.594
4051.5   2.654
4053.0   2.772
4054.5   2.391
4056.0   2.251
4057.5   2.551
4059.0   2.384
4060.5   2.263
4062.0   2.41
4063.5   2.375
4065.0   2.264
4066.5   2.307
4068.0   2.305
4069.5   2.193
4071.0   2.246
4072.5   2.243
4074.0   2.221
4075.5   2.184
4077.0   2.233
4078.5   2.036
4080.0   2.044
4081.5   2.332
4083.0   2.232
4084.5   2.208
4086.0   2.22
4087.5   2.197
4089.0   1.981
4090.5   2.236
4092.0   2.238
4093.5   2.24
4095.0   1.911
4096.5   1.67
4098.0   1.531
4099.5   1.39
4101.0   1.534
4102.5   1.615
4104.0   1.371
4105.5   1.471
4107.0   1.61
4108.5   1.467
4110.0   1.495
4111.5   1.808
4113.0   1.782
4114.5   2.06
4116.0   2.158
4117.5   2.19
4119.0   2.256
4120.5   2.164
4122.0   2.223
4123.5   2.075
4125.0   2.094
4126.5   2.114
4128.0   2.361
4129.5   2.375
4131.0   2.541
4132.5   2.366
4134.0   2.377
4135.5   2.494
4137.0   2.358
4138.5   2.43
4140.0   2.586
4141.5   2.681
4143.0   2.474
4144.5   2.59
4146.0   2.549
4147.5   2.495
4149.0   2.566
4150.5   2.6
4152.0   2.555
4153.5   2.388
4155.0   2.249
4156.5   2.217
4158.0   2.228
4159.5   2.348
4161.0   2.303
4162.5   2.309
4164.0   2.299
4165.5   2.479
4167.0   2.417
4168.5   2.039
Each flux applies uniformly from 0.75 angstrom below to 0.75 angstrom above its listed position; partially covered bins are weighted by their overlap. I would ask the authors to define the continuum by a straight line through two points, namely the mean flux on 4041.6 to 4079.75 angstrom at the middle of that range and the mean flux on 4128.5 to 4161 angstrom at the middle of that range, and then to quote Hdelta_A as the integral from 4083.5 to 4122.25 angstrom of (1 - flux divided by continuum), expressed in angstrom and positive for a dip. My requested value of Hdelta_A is 8.54 angstrom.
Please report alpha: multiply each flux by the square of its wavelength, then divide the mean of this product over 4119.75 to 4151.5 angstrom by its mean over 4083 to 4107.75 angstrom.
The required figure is 1.33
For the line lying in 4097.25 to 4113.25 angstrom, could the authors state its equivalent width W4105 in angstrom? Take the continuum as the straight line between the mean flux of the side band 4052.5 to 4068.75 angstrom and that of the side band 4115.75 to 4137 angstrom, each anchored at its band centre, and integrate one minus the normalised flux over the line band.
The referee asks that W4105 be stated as 5.30 angstrom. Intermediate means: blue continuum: 2.38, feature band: 1.54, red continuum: 2.28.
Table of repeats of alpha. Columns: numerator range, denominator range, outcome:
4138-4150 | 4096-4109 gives 1.72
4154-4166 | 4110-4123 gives 1.15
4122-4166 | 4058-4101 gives 1.16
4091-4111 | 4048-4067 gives 0.70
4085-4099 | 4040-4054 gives 0.80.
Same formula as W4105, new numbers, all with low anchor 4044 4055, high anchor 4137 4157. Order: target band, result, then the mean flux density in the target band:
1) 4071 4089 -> 2.5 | 2.19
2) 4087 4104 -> 4.6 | 1.84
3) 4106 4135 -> 5.0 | 2.08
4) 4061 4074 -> 1.3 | 2.29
